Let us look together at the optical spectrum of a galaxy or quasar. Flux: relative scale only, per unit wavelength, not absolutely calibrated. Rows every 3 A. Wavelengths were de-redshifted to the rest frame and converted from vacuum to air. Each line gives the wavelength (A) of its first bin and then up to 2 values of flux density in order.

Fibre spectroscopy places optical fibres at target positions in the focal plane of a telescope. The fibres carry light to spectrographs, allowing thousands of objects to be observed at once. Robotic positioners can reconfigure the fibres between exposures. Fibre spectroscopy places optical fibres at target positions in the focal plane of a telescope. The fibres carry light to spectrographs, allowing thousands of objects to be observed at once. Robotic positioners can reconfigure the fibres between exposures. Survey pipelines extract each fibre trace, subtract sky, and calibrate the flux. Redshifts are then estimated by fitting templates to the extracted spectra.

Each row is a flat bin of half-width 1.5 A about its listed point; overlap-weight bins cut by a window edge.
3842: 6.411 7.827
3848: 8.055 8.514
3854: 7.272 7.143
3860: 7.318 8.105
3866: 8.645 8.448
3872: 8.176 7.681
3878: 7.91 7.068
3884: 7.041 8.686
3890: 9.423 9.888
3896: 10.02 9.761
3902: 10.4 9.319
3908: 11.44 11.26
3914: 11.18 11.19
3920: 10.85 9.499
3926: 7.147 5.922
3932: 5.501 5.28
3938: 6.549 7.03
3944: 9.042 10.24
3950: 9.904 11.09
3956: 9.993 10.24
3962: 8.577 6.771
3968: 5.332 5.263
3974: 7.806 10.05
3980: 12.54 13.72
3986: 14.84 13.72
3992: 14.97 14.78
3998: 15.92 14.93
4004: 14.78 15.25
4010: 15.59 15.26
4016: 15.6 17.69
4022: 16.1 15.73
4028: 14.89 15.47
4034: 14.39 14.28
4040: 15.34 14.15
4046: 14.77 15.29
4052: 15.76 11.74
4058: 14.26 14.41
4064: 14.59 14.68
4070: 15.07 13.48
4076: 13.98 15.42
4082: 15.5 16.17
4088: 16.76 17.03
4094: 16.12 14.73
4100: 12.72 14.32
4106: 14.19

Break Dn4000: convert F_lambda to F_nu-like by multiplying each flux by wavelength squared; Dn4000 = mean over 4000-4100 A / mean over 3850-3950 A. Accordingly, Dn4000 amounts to 1.89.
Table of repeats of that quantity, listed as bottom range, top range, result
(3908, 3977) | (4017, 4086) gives 1.85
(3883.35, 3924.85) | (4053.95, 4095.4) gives 1.63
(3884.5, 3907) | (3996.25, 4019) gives 1.71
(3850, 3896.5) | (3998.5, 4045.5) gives 2.02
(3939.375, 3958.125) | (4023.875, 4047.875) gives 1.63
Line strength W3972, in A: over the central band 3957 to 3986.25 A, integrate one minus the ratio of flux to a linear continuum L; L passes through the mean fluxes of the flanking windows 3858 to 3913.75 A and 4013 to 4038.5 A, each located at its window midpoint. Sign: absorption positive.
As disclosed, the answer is 8.39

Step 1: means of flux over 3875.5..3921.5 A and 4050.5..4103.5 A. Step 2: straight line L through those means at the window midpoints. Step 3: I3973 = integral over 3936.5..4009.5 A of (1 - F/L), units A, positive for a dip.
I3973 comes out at 5.4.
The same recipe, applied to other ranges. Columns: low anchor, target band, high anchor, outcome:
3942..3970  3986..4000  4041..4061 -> -4.83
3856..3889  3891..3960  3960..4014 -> 3.71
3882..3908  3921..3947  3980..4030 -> 9.49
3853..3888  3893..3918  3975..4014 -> -2.36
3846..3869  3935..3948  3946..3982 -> 1.48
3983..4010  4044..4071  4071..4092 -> 1.38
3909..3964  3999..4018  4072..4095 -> -4.88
